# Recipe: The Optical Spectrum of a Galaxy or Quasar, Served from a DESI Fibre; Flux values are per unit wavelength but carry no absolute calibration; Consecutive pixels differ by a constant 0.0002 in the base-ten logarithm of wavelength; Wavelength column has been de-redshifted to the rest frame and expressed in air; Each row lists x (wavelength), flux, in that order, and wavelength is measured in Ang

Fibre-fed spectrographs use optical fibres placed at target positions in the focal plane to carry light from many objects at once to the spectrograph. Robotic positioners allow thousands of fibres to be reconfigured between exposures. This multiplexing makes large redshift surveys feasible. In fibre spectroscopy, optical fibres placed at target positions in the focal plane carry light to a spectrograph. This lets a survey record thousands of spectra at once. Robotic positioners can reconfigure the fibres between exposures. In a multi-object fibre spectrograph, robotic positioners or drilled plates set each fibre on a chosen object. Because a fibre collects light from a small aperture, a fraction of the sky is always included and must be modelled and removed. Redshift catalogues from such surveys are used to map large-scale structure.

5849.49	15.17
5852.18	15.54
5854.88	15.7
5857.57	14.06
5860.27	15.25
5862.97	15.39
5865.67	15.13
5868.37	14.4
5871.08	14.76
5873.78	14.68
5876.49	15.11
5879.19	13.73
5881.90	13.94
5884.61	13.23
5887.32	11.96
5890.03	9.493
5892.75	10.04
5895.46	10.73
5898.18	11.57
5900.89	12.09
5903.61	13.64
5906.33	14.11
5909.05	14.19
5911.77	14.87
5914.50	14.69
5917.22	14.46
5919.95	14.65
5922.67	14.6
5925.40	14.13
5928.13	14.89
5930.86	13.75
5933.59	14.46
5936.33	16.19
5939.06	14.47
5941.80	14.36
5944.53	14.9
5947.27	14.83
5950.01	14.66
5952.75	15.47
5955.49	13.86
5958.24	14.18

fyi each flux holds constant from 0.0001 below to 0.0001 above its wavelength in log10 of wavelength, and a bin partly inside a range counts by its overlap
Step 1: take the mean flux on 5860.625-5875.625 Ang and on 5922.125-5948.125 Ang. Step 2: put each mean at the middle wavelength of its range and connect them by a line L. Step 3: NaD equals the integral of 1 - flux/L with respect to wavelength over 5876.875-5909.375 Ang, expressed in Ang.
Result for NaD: 5.2 Ang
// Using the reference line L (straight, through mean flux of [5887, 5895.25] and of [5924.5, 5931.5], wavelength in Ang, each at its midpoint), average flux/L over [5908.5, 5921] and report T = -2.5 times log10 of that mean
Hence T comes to -0.136 mag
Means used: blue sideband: 10.3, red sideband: 14.3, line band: 14.6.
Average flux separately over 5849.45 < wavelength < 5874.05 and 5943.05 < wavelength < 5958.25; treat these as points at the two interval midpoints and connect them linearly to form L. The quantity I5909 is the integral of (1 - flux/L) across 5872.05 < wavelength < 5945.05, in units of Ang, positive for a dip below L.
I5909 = 5.8 Ang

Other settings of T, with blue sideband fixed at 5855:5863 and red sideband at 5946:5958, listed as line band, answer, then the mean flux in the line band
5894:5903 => 0.263 mag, 11.6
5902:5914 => 0.045 mag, 14.2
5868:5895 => 0.146 mag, 13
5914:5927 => 0.018 mag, 14.5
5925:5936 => 0.017 mag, 14.5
